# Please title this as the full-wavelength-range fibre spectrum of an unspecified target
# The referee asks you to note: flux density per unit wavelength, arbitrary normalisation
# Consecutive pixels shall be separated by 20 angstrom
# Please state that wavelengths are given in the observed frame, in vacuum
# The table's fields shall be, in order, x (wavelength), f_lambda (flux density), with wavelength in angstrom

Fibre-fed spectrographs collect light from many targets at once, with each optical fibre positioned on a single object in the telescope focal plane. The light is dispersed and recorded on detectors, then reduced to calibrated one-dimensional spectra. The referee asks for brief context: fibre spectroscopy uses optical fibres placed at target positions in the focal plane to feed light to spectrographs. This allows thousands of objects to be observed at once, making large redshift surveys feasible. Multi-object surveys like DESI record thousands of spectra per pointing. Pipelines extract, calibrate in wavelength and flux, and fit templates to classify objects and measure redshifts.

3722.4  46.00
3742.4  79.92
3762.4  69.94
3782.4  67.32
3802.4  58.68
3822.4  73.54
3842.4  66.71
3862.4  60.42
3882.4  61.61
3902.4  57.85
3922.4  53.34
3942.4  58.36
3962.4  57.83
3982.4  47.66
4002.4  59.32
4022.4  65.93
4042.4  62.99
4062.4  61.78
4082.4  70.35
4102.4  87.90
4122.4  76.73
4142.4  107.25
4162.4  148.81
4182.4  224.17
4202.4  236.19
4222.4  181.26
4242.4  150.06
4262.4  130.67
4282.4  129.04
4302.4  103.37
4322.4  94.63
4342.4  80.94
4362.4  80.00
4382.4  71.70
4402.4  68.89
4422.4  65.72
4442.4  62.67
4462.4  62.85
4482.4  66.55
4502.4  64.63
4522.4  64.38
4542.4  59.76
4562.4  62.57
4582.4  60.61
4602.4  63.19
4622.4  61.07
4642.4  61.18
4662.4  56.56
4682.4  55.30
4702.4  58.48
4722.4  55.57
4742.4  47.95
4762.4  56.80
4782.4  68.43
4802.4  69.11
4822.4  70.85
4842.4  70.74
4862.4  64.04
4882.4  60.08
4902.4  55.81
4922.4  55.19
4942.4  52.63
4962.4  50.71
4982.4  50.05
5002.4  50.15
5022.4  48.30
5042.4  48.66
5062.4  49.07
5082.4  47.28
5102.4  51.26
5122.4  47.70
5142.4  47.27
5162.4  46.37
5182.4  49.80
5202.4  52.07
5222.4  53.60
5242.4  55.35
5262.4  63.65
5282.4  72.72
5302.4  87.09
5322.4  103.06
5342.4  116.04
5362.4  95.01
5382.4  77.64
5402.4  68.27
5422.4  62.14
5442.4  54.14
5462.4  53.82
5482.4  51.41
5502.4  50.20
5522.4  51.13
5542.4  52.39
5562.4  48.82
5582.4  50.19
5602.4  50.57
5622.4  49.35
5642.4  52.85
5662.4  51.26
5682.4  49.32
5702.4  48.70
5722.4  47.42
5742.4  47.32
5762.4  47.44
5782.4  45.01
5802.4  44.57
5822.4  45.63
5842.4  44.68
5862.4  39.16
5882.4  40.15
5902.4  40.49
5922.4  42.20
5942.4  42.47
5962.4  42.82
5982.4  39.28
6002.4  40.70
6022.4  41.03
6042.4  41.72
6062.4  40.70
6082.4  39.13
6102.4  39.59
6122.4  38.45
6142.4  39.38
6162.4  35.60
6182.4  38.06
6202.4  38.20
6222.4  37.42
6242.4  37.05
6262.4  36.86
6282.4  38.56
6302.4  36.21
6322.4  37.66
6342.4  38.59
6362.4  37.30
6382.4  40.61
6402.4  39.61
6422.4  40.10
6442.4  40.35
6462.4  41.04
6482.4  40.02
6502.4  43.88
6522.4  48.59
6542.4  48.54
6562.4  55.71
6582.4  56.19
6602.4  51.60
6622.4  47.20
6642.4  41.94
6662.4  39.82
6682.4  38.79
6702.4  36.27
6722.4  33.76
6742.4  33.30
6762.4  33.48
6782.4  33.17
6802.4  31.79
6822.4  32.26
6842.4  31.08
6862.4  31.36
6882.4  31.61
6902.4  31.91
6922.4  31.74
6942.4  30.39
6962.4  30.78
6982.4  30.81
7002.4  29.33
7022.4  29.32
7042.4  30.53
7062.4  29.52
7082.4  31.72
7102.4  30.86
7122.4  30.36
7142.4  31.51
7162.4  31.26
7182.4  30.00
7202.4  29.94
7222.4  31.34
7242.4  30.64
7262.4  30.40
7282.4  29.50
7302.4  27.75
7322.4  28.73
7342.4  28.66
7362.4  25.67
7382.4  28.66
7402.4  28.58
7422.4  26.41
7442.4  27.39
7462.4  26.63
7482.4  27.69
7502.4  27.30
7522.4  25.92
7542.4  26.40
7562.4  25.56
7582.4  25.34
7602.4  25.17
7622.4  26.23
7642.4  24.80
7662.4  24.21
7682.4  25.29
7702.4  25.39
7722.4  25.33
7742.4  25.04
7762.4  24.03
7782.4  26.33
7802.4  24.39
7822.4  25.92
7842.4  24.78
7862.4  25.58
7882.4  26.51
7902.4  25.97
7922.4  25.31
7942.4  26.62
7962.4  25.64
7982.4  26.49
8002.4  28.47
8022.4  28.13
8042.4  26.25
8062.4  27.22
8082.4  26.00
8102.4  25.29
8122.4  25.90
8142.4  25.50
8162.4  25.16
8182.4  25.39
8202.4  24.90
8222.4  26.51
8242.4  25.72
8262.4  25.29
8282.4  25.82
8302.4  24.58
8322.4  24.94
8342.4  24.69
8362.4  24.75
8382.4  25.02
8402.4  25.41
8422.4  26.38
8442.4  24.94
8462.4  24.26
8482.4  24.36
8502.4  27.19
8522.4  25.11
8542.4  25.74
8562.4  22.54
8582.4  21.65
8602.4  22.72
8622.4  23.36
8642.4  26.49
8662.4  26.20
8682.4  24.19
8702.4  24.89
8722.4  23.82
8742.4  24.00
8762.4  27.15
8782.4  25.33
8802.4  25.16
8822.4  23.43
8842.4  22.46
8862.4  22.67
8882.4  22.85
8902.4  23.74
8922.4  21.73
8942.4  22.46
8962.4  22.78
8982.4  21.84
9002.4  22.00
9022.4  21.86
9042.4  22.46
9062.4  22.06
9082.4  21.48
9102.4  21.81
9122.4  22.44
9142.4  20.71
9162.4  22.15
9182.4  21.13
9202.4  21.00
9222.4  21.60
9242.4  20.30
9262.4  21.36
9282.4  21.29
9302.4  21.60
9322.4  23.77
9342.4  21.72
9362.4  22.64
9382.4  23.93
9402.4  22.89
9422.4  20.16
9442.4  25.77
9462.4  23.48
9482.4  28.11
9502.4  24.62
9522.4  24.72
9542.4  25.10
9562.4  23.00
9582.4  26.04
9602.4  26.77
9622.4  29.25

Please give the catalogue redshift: 2.449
